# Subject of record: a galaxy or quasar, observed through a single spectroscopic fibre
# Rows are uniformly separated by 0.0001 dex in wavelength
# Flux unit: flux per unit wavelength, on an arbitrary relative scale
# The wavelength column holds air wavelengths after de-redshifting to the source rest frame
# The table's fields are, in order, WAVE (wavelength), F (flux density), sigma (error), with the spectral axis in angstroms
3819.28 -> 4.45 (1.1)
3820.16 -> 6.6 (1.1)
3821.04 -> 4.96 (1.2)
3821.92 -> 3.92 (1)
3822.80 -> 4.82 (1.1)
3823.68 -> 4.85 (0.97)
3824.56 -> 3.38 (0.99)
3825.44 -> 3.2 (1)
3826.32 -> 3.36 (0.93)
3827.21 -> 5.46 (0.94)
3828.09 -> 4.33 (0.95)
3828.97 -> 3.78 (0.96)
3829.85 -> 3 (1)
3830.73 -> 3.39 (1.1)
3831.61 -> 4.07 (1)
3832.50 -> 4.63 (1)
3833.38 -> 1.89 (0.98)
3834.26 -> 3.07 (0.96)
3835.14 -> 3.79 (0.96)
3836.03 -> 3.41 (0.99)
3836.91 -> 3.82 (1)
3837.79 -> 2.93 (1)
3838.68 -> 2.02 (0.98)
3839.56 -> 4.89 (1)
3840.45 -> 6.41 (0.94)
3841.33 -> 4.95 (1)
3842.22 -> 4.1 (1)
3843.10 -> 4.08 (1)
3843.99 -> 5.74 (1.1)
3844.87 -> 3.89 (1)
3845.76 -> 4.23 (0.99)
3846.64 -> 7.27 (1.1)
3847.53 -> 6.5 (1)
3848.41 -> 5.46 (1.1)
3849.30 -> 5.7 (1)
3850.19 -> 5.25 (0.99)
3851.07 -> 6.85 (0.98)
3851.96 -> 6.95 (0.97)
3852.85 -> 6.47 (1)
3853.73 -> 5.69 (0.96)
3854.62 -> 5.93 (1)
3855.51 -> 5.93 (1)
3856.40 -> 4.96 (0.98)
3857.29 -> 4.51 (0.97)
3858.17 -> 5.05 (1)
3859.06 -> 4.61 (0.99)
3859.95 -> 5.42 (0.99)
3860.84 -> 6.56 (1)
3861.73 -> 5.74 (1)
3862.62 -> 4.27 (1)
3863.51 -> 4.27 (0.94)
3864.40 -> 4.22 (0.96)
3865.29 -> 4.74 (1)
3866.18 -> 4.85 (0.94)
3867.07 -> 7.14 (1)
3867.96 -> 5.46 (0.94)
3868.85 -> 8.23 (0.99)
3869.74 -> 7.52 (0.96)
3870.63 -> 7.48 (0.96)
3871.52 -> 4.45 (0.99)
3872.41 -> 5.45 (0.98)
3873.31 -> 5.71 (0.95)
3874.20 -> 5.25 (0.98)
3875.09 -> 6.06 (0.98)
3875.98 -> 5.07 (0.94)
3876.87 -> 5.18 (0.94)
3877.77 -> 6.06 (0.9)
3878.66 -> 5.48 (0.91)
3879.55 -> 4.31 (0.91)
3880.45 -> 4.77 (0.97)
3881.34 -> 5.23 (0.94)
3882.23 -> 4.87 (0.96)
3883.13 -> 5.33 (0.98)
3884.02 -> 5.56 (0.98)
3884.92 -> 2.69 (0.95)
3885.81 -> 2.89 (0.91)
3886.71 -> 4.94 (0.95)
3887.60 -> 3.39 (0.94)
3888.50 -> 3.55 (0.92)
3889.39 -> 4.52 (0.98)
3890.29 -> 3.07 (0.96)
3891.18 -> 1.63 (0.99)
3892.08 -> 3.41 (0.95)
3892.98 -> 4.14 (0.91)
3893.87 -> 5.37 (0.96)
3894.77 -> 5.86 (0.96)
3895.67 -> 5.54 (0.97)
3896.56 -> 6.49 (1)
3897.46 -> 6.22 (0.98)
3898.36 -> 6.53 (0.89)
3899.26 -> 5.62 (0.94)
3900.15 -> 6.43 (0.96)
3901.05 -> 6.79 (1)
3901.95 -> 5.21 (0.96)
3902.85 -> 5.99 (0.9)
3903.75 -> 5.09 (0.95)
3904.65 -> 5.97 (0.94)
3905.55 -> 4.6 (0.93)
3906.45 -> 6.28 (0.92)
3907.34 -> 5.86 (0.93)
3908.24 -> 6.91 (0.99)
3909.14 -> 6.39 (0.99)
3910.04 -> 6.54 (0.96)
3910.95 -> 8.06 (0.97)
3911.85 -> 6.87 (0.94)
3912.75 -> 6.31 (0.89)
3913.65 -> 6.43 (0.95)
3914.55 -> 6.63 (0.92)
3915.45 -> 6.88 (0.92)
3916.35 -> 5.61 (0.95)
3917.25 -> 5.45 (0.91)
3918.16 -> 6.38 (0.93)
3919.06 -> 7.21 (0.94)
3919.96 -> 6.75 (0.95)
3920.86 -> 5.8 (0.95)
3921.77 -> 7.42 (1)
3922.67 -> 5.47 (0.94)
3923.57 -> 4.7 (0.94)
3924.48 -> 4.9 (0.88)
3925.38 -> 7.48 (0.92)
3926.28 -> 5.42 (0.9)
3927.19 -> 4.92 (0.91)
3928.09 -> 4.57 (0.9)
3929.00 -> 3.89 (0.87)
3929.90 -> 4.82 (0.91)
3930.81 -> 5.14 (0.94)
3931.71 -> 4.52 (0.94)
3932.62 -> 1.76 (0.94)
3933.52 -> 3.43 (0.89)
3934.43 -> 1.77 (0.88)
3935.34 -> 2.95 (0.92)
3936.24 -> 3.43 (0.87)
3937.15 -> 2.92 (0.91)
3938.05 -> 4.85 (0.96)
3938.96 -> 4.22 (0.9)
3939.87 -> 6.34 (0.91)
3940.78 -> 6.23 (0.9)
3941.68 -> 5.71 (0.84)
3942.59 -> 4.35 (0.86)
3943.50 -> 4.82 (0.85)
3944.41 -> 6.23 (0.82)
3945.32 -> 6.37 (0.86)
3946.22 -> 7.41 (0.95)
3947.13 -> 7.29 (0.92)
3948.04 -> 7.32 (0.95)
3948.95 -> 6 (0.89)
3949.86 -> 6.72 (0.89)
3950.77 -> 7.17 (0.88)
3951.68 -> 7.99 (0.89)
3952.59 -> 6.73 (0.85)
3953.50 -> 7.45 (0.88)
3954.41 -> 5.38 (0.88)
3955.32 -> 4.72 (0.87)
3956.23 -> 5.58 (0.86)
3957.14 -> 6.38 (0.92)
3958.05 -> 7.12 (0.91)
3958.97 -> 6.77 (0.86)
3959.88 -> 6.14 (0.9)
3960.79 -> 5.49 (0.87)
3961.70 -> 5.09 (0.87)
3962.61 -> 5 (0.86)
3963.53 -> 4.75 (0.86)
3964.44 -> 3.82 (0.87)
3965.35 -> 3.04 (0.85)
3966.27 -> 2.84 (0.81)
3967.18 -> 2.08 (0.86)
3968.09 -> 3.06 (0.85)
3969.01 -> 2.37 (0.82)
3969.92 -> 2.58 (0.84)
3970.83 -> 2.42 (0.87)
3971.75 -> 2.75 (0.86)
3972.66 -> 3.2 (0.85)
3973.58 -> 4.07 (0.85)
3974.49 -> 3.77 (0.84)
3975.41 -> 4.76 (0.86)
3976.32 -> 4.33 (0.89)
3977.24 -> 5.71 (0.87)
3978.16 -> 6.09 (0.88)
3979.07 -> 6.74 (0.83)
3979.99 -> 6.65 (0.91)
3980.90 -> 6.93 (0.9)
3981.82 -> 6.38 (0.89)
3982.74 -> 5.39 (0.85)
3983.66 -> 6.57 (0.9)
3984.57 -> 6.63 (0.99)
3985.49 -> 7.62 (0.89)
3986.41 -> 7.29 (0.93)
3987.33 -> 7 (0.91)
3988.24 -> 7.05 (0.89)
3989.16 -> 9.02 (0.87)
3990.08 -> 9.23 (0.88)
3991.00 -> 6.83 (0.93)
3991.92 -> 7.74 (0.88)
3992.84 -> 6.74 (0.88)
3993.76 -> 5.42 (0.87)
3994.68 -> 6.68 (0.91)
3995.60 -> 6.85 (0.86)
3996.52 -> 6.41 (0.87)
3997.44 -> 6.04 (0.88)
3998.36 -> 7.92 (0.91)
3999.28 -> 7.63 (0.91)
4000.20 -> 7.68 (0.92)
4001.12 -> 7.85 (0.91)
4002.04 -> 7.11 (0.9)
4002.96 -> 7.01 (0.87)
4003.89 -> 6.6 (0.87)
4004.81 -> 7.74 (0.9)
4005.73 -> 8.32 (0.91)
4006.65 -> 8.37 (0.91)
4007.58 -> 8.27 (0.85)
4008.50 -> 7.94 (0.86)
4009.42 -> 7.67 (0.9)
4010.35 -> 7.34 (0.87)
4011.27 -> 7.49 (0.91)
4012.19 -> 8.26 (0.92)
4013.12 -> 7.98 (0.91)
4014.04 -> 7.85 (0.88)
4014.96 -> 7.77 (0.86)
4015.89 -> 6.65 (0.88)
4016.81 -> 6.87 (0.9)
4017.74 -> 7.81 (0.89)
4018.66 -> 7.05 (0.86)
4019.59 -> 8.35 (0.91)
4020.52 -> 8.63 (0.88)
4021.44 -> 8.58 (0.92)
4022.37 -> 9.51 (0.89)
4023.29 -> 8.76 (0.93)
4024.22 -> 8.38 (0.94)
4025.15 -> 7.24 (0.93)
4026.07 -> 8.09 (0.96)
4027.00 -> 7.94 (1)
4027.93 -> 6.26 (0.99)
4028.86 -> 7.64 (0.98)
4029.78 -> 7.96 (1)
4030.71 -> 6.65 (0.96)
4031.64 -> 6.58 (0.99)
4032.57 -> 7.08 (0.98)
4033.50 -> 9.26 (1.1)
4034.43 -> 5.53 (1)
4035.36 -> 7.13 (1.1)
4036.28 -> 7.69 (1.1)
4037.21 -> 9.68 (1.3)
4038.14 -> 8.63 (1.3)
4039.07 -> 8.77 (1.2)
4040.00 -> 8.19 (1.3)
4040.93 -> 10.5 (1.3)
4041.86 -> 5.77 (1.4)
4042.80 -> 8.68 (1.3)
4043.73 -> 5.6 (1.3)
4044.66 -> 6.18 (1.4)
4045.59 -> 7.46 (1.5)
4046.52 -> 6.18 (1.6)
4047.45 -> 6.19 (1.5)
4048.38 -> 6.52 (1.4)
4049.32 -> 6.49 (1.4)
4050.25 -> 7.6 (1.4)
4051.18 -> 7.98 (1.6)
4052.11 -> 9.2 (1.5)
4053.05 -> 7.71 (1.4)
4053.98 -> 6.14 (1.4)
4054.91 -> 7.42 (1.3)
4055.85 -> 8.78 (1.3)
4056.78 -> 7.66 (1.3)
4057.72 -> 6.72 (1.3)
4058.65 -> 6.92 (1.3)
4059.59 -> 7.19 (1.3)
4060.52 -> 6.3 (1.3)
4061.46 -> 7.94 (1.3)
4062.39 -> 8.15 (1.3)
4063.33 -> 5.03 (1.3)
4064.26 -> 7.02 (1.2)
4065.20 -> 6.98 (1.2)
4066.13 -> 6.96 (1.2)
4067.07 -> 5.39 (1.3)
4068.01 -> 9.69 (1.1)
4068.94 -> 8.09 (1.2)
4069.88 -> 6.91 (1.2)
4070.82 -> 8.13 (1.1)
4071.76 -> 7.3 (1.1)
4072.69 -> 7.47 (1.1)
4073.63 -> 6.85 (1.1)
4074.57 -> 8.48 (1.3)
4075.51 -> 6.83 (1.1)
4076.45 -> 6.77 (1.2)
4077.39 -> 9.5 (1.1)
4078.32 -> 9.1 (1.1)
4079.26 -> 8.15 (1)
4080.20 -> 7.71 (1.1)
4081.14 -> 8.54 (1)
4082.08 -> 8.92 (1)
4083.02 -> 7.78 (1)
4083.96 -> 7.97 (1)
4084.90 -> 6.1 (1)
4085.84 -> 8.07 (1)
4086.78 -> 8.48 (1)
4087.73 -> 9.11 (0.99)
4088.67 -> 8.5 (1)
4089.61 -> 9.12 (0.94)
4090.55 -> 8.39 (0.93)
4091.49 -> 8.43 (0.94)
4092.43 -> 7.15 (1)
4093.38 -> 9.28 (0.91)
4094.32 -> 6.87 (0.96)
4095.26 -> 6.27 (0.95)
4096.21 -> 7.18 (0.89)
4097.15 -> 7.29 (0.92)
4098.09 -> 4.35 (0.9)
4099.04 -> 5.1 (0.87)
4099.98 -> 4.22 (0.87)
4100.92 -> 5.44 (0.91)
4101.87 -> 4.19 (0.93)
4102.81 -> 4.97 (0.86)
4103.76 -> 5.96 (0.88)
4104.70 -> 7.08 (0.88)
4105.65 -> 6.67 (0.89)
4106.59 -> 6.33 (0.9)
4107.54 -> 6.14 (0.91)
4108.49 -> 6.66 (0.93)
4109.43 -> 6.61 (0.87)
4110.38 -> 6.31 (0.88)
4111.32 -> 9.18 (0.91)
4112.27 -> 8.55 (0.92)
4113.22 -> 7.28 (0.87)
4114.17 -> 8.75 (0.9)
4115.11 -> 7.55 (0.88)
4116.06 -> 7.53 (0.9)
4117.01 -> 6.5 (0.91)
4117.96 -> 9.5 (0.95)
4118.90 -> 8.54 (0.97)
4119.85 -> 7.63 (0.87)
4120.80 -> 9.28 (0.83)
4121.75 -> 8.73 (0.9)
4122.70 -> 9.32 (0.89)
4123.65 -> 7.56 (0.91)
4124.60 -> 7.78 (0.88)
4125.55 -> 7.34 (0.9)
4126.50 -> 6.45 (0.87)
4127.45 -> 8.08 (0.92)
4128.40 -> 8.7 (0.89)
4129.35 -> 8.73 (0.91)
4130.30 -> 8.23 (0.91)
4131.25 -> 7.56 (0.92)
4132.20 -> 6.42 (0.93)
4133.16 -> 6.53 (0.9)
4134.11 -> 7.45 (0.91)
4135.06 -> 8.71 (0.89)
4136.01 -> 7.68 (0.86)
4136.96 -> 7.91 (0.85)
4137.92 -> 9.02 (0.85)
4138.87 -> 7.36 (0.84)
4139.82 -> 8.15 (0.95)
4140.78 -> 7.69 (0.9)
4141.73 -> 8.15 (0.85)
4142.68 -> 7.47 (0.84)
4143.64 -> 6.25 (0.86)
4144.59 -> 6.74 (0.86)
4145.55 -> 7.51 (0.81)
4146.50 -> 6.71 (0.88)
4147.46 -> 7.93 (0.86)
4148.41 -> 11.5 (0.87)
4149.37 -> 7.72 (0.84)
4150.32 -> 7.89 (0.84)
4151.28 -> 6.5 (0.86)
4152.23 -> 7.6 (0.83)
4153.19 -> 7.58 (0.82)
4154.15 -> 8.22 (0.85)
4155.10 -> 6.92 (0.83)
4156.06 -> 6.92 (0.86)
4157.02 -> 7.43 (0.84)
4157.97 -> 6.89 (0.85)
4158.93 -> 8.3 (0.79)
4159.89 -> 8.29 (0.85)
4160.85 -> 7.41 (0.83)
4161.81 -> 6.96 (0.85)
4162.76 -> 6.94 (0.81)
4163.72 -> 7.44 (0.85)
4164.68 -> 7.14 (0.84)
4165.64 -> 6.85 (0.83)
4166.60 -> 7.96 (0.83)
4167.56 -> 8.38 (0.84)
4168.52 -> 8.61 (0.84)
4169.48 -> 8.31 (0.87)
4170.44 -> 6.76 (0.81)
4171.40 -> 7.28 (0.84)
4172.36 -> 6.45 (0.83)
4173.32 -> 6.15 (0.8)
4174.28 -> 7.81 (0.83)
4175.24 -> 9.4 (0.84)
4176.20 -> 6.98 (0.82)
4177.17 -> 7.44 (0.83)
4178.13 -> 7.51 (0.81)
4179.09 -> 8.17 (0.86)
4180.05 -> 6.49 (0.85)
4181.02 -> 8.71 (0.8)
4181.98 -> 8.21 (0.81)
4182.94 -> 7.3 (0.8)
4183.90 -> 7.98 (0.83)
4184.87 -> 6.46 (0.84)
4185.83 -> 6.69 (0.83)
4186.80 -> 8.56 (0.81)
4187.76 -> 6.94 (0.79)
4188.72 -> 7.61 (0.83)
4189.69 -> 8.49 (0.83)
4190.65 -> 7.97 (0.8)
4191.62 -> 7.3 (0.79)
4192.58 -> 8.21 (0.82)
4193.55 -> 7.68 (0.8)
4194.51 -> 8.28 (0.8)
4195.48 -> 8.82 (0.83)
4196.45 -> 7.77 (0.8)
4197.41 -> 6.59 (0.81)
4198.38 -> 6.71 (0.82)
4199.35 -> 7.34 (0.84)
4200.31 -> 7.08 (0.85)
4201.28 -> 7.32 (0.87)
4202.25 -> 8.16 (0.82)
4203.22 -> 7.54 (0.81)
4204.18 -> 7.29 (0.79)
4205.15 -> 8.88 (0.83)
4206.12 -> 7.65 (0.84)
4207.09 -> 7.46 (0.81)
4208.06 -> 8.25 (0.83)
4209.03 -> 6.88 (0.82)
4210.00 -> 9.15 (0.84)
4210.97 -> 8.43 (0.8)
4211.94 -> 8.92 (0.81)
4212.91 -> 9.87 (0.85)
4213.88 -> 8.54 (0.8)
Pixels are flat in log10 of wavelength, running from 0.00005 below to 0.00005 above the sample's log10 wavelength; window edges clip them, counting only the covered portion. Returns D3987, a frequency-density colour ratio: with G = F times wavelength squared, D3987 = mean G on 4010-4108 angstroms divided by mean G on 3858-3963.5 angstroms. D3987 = 1.46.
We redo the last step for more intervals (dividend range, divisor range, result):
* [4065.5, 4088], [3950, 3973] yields 1.72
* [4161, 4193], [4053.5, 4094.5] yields 1.03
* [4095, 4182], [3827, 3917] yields 1.63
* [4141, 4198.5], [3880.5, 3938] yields 1.67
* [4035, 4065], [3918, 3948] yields 1.53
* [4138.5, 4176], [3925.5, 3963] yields 1.56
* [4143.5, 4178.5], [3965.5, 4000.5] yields 1.44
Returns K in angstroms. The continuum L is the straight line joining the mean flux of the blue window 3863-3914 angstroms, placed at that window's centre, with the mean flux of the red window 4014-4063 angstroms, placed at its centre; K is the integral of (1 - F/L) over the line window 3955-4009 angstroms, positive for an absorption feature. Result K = 6.6 angstroms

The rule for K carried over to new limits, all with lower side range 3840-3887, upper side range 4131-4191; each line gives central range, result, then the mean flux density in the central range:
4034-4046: -1.77 angstroms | 7.69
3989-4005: -2.08 angstroms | 7.21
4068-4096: -3.82 angstroms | 7.96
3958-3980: 6.56 angstroms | 4.33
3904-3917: -1.38 angstroms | 6.35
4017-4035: -3.12 angstroms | 7.73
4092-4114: 2.00 angstroms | 6.51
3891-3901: 0.48 angstroms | 5.36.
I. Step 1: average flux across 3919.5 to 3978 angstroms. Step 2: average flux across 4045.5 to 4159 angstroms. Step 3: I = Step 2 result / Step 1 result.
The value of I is 1.50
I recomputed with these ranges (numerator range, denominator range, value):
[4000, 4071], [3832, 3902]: 1.49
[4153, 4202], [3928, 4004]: 1.35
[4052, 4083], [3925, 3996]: 1.40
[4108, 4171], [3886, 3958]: 1.40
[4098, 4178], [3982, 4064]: 1.00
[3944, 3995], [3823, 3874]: 1.16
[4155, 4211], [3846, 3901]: 1.43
